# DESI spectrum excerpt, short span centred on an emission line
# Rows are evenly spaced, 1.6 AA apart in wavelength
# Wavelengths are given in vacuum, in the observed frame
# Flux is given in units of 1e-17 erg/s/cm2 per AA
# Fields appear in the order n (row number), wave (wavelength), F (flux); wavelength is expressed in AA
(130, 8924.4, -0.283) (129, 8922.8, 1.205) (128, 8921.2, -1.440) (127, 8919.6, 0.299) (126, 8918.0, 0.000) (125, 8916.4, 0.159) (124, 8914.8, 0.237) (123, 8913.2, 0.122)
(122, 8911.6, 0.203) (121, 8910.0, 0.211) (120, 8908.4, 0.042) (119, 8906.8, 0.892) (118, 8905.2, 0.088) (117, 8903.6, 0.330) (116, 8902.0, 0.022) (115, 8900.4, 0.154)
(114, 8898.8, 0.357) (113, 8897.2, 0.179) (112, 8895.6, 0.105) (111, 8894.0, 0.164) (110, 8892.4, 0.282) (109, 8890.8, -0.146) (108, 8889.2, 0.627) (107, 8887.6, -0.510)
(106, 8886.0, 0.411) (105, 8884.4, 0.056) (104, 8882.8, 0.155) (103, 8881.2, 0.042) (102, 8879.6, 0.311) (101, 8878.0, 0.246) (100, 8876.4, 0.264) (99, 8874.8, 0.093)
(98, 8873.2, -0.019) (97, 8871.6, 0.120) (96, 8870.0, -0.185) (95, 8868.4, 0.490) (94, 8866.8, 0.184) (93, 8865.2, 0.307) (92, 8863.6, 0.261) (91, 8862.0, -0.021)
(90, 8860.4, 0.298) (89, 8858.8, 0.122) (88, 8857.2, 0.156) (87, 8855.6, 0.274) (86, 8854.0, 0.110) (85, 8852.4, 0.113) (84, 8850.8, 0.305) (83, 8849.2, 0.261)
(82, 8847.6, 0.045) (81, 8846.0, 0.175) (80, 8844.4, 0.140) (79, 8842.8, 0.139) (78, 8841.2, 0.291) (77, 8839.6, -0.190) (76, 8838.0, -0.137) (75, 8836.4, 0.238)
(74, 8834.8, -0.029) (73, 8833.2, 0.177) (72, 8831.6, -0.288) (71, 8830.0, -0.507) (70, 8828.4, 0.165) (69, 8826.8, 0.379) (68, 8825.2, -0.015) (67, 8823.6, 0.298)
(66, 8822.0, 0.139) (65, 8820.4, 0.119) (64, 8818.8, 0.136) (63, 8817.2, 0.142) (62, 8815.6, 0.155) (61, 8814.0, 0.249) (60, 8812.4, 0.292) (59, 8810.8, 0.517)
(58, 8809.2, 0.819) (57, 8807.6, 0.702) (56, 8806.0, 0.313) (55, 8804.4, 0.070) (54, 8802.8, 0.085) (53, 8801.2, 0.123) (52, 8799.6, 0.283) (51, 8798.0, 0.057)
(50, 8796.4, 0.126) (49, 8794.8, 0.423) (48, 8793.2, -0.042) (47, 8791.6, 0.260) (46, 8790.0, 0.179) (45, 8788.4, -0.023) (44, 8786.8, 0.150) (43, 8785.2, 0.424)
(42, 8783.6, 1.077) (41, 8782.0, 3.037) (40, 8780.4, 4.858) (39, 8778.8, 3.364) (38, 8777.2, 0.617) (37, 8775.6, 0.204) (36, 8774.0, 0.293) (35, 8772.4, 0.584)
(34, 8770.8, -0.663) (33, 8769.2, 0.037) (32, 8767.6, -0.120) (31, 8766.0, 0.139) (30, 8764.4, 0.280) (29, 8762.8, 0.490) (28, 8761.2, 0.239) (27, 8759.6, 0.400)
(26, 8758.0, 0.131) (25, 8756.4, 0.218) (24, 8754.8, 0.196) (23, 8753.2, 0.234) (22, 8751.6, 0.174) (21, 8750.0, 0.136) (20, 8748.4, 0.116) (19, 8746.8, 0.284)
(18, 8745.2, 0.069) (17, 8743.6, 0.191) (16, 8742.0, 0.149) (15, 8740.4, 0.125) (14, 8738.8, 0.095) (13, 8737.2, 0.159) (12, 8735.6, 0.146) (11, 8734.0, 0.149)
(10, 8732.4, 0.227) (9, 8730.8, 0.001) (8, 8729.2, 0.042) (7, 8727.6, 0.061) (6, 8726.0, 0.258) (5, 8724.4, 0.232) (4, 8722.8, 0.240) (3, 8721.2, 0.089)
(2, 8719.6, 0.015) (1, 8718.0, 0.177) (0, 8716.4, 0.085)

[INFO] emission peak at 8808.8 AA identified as [N II] 6583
